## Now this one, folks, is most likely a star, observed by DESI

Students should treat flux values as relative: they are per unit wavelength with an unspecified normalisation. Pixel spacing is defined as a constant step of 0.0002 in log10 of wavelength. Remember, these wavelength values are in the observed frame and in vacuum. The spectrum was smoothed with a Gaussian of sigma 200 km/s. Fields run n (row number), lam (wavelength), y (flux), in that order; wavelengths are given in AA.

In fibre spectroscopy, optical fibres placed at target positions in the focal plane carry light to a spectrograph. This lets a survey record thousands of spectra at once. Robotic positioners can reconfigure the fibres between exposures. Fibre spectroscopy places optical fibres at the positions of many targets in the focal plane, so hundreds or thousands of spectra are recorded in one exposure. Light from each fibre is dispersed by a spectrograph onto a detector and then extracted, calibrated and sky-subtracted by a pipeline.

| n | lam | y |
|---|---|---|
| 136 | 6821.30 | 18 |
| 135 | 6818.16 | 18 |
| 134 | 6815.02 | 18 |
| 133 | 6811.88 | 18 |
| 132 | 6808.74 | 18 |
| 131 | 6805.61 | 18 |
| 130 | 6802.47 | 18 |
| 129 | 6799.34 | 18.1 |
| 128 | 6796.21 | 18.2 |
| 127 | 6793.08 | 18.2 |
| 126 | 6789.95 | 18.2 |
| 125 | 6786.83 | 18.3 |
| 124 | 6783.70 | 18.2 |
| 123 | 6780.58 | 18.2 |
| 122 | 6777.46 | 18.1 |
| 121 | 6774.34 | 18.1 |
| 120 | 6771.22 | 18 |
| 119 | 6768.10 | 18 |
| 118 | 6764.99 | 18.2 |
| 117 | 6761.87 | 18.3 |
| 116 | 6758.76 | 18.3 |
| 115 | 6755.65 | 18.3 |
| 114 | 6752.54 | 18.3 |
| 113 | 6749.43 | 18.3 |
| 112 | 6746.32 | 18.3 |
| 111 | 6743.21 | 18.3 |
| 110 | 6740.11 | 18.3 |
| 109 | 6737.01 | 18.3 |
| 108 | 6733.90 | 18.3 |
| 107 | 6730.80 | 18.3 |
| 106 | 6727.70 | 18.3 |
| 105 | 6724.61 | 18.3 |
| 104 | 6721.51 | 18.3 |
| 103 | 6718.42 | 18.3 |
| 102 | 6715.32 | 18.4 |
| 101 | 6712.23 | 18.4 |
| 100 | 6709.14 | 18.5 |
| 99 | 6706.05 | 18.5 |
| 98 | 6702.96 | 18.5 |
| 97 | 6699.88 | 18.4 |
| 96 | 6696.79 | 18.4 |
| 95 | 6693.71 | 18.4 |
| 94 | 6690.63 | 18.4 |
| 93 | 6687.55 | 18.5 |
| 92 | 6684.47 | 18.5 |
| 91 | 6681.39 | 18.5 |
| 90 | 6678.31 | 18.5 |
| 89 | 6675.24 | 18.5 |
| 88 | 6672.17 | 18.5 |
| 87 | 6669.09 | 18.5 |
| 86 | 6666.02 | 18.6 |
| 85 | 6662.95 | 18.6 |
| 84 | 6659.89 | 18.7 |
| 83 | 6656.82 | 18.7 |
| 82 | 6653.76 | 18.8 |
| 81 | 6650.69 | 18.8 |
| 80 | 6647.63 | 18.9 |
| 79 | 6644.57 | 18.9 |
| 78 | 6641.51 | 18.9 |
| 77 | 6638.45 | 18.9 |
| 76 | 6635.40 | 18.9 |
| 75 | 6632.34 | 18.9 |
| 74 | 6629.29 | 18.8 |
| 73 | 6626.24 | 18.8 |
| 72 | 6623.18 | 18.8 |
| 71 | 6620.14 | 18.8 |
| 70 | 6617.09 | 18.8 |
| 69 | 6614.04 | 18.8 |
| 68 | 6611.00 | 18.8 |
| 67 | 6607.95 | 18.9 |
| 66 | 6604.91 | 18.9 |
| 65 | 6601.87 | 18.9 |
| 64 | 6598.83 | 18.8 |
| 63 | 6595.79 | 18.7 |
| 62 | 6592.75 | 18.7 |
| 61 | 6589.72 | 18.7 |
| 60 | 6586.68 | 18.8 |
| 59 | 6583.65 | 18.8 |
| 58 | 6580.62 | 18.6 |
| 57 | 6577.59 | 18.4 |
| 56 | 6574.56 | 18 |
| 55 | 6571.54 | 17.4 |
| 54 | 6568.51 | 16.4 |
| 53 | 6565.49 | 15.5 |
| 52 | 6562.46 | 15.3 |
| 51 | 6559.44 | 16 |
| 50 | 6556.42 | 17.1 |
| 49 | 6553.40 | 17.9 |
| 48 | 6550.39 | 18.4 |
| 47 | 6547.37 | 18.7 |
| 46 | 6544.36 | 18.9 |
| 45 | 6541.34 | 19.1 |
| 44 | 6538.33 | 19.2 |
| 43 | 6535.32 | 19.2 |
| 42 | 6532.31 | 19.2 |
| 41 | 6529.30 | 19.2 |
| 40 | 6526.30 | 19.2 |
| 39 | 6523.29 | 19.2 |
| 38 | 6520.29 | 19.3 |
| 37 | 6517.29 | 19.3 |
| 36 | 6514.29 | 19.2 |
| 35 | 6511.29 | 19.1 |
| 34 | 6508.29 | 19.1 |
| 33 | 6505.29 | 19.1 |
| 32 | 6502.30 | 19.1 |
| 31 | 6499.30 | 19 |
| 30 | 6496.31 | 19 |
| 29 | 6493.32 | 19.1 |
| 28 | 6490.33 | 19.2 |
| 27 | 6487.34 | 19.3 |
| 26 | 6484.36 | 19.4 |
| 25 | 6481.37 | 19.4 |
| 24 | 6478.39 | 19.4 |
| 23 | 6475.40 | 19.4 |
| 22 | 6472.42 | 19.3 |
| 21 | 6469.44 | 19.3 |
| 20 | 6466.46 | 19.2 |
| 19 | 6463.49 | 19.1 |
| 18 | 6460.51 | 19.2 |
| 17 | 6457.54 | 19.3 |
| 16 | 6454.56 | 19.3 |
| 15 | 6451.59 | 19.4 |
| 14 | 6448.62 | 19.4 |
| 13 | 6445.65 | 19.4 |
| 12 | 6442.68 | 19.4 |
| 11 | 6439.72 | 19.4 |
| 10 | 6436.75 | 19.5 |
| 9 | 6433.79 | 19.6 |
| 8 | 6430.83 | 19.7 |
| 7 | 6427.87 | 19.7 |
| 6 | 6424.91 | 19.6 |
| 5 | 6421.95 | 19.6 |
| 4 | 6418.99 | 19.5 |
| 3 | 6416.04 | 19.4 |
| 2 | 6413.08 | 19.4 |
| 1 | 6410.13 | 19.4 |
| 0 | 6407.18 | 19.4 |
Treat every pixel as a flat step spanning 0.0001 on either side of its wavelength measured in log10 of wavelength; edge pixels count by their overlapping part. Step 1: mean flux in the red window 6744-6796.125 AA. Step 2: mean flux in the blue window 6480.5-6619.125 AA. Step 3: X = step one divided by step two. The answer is 0.98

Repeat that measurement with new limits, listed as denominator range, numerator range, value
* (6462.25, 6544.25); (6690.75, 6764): 0.96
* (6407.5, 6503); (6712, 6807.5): 0.94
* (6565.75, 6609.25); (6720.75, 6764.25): 1.00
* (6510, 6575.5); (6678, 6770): 1.01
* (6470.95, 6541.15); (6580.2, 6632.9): 0.98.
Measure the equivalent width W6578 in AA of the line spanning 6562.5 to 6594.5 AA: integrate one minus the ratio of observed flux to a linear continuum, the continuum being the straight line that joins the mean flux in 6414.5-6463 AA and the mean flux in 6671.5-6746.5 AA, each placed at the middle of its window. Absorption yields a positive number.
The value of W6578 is 1.8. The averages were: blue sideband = 19.5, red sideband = 18.4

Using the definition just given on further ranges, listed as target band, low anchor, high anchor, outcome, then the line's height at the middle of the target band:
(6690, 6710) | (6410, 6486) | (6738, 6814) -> 0.0 AA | 18.5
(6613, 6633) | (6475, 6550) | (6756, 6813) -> -0.1 AA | 18.7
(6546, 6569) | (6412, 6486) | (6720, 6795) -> 2.5 AA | 19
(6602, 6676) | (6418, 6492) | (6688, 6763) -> -0.4 AA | 18.7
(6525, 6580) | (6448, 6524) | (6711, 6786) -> 3.0 AA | 19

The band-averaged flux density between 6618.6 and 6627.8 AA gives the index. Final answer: 18.8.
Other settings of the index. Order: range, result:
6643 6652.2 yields 18.9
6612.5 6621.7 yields 18.8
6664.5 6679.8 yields 18.5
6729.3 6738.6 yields 18.3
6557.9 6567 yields 15.6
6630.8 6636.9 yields 18.9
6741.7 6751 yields 18.3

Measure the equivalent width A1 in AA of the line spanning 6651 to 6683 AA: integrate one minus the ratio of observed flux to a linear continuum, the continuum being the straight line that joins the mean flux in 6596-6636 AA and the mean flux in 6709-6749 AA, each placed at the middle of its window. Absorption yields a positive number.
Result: 0.01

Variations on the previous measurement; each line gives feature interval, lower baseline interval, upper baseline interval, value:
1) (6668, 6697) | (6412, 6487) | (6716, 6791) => 0.07 AA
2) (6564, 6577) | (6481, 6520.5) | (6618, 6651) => 1.42 AA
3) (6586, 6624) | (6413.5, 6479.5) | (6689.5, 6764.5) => 0.02 AA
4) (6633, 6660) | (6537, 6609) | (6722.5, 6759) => -0.99 AA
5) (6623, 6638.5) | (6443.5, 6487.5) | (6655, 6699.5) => -0.13 AA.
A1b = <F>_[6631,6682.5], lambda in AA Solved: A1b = 18.7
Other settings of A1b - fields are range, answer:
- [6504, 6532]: 19.2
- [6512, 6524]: 19.3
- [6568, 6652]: 18.7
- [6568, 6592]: 18.2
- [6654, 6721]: 18.5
